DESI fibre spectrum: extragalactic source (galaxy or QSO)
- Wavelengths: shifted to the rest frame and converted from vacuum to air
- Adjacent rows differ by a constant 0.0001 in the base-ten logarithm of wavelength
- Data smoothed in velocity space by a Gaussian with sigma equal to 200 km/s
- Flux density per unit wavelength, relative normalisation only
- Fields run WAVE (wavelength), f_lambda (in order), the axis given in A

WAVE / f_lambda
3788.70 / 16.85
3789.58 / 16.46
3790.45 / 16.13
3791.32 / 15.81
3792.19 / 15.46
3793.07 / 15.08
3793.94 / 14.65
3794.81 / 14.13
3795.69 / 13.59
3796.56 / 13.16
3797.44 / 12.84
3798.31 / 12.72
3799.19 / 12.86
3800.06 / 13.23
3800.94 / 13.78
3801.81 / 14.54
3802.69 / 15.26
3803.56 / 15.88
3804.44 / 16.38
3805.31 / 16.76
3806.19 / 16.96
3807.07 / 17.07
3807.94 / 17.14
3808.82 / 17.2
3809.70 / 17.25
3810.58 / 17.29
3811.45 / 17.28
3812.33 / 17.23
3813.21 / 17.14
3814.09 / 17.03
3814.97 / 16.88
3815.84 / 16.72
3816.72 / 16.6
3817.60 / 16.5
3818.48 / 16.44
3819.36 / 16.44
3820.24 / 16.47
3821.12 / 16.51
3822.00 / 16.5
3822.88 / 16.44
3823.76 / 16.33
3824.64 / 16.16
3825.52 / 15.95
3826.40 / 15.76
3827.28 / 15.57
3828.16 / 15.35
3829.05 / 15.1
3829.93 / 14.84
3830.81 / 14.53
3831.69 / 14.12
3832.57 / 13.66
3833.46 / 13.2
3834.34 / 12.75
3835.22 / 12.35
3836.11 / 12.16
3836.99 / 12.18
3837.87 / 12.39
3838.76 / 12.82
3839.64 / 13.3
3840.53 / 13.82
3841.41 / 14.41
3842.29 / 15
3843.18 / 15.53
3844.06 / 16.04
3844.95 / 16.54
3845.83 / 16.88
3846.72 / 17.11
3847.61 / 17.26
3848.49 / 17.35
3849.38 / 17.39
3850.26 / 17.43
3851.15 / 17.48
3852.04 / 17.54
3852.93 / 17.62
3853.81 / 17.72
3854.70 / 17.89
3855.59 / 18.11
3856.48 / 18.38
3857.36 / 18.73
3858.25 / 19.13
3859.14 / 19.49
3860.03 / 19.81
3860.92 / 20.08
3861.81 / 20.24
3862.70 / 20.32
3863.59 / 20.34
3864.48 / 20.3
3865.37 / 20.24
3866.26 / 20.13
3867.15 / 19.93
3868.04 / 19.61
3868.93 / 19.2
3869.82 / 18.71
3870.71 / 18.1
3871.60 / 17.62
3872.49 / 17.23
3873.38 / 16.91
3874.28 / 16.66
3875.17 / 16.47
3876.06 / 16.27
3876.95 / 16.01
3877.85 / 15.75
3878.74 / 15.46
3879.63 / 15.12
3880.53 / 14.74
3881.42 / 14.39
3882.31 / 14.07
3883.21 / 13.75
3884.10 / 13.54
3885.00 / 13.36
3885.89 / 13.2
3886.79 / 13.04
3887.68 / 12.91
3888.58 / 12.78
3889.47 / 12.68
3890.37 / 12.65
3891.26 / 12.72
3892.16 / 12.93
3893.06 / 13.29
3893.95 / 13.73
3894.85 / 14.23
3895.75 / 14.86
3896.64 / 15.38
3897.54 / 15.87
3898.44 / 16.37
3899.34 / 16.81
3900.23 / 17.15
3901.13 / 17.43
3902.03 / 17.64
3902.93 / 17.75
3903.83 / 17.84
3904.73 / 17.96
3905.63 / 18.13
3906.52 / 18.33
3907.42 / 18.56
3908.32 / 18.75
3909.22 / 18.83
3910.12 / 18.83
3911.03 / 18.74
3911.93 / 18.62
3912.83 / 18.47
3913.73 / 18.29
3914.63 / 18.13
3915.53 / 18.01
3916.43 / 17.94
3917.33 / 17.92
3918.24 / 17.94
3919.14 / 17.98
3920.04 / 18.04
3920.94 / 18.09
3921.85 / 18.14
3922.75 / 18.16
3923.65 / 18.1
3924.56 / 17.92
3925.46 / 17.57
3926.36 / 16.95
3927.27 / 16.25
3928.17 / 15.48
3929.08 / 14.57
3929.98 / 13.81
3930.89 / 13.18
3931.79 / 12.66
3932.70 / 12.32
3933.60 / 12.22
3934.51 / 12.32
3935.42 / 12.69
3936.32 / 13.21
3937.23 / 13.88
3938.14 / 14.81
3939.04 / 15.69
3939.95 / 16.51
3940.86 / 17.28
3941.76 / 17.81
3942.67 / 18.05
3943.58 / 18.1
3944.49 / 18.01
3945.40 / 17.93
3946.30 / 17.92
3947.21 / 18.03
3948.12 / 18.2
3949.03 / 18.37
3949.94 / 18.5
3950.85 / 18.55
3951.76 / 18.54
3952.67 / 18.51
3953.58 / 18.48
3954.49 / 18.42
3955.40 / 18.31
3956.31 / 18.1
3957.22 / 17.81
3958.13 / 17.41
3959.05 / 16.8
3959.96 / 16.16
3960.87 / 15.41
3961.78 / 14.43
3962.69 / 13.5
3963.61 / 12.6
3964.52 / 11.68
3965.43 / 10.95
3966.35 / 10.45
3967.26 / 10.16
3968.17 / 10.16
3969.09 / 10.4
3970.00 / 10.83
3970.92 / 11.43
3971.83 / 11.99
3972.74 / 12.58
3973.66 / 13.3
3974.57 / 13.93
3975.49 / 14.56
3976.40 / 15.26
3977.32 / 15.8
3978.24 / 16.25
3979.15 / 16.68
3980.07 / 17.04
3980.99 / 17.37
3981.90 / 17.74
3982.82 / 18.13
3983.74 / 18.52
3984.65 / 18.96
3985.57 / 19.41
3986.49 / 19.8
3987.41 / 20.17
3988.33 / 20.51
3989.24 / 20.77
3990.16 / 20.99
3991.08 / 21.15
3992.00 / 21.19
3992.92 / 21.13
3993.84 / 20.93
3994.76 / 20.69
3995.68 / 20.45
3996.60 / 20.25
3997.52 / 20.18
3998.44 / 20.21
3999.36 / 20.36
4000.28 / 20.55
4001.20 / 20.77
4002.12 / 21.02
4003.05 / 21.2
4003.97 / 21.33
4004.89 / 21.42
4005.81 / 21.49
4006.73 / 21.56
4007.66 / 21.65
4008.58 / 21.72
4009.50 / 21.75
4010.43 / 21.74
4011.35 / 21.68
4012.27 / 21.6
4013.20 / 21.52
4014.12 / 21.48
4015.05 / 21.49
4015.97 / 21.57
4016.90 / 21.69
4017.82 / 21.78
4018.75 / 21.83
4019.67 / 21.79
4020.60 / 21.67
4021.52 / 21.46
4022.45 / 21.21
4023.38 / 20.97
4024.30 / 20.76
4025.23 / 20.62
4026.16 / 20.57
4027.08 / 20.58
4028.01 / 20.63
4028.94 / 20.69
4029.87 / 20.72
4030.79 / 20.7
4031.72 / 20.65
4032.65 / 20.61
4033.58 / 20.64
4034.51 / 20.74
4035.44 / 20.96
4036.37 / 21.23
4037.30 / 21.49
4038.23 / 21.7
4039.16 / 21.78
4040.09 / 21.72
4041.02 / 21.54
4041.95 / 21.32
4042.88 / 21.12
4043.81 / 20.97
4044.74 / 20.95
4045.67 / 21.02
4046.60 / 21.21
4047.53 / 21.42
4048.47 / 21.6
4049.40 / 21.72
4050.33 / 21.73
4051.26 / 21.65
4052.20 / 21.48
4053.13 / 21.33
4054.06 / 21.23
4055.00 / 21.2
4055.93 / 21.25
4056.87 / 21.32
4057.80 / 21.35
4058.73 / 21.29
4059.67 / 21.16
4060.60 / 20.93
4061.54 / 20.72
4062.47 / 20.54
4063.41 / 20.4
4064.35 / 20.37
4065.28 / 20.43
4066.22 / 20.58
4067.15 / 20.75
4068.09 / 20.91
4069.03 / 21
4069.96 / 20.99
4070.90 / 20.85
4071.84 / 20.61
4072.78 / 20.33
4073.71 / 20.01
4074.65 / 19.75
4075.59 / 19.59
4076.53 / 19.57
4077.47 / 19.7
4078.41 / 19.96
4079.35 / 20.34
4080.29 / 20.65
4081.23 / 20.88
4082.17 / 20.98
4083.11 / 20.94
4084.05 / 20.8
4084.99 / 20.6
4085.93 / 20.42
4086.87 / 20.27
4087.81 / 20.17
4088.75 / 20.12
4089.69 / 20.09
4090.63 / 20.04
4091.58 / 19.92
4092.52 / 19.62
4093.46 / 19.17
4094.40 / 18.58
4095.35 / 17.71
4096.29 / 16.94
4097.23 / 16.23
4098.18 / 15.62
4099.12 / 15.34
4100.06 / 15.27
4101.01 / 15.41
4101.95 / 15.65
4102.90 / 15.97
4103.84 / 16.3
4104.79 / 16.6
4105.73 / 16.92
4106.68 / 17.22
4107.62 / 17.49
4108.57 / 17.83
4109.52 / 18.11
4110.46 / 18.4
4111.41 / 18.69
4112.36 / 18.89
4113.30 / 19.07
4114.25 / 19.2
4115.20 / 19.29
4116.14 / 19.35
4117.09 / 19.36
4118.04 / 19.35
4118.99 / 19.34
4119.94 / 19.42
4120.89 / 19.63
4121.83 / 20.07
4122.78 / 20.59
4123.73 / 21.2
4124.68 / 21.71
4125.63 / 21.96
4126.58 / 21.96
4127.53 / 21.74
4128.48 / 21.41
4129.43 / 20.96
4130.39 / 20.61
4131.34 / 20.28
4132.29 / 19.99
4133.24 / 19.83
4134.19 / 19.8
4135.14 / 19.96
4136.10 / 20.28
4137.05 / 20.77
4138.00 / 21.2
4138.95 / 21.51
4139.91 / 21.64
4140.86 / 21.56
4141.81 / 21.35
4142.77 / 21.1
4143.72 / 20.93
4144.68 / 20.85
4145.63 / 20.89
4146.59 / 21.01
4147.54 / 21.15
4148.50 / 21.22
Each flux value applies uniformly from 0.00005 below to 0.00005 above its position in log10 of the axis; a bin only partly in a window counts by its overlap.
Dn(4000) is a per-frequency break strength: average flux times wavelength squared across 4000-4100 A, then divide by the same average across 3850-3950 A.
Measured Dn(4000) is 1.3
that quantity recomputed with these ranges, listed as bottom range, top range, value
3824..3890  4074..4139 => 1.35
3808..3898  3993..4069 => 1.44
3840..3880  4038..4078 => 1.31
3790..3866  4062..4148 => 1.40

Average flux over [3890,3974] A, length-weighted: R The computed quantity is 16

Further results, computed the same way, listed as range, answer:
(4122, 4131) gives 21.3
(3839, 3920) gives 16.9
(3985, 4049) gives 21.1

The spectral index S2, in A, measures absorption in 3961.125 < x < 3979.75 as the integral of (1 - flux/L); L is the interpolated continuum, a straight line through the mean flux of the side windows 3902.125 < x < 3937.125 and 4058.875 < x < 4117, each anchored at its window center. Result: 4.9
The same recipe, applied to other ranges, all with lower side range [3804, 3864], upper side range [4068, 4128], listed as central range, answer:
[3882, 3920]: 2.17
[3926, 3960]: 2.35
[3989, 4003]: -2.00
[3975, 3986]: 0.52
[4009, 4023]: -2.49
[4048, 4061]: -1.82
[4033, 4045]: -1.71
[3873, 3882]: 0.60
